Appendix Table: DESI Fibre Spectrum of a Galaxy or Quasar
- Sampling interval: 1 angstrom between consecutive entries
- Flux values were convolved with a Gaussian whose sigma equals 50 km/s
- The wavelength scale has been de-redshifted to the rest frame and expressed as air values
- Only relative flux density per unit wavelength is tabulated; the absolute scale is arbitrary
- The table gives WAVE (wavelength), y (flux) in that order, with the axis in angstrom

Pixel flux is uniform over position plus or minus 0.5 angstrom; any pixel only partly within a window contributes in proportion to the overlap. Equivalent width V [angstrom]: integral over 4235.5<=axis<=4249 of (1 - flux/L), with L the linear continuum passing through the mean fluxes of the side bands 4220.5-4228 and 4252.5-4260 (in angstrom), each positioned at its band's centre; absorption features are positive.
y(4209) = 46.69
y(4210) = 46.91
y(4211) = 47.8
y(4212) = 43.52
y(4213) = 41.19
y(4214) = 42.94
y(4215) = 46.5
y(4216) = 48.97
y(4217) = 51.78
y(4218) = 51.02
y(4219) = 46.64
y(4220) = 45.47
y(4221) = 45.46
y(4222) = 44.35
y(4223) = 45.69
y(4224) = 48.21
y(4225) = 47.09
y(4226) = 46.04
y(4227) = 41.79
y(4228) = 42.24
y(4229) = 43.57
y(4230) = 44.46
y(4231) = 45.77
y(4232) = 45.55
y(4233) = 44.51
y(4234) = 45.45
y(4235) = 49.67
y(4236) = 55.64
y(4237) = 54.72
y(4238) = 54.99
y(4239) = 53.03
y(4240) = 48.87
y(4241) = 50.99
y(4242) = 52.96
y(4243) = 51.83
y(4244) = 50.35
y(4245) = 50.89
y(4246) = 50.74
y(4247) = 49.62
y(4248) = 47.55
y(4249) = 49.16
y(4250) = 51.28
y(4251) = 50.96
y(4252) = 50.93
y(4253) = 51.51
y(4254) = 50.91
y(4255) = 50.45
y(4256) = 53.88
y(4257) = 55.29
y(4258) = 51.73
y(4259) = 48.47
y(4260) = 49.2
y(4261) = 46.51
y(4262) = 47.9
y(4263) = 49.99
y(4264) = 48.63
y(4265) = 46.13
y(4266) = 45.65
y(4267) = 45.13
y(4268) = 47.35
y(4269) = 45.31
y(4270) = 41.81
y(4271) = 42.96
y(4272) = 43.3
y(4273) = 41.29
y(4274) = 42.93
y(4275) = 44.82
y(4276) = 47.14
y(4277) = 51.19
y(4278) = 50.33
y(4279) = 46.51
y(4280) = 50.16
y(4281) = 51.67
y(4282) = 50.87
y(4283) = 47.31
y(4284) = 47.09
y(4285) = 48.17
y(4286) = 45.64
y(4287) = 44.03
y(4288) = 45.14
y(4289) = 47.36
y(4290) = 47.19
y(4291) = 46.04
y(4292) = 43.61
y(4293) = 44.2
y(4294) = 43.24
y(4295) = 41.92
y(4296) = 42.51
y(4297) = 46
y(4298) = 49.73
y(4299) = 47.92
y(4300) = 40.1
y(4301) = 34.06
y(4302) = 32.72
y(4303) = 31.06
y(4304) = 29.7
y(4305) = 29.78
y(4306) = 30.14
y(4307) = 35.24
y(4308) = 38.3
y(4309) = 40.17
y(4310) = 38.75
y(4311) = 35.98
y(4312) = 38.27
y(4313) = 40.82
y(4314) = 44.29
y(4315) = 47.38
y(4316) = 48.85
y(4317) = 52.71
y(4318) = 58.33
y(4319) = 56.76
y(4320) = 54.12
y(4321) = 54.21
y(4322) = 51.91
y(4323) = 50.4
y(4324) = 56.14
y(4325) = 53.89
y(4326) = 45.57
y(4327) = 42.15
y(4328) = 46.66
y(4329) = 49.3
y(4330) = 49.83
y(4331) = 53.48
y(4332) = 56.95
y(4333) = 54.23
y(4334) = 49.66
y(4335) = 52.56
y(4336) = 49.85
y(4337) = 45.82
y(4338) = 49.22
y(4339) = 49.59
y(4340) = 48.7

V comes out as -0.8 angstrom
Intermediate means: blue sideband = 45.3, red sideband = 51.6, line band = 51.6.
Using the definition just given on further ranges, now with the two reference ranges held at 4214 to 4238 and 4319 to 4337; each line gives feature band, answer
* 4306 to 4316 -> 2.1 angstrom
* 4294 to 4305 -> 2.4 angstrom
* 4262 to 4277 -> 1.0 angstrom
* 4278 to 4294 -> 0.8 angstrom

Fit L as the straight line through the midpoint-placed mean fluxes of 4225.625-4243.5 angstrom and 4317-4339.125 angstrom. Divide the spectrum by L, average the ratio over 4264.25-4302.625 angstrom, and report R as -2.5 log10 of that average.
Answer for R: 0.11 mag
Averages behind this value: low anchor 48.5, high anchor 51.5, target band 45.2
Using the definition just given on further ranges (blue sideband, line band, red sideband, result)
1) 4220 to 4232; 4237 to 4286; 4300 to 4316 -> -0.18 mag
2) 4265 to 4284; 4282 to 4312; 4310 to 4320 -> 0.14 mag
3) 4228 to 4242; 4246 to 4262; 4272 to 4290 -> -0.05 mag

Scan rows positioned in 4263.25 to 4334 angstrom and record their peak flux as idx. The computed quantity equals 58.33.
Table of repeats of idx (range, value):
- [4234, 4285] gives 55.64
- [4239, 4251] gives 53.03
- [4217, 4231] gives 51.78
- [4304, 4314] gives 44.29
